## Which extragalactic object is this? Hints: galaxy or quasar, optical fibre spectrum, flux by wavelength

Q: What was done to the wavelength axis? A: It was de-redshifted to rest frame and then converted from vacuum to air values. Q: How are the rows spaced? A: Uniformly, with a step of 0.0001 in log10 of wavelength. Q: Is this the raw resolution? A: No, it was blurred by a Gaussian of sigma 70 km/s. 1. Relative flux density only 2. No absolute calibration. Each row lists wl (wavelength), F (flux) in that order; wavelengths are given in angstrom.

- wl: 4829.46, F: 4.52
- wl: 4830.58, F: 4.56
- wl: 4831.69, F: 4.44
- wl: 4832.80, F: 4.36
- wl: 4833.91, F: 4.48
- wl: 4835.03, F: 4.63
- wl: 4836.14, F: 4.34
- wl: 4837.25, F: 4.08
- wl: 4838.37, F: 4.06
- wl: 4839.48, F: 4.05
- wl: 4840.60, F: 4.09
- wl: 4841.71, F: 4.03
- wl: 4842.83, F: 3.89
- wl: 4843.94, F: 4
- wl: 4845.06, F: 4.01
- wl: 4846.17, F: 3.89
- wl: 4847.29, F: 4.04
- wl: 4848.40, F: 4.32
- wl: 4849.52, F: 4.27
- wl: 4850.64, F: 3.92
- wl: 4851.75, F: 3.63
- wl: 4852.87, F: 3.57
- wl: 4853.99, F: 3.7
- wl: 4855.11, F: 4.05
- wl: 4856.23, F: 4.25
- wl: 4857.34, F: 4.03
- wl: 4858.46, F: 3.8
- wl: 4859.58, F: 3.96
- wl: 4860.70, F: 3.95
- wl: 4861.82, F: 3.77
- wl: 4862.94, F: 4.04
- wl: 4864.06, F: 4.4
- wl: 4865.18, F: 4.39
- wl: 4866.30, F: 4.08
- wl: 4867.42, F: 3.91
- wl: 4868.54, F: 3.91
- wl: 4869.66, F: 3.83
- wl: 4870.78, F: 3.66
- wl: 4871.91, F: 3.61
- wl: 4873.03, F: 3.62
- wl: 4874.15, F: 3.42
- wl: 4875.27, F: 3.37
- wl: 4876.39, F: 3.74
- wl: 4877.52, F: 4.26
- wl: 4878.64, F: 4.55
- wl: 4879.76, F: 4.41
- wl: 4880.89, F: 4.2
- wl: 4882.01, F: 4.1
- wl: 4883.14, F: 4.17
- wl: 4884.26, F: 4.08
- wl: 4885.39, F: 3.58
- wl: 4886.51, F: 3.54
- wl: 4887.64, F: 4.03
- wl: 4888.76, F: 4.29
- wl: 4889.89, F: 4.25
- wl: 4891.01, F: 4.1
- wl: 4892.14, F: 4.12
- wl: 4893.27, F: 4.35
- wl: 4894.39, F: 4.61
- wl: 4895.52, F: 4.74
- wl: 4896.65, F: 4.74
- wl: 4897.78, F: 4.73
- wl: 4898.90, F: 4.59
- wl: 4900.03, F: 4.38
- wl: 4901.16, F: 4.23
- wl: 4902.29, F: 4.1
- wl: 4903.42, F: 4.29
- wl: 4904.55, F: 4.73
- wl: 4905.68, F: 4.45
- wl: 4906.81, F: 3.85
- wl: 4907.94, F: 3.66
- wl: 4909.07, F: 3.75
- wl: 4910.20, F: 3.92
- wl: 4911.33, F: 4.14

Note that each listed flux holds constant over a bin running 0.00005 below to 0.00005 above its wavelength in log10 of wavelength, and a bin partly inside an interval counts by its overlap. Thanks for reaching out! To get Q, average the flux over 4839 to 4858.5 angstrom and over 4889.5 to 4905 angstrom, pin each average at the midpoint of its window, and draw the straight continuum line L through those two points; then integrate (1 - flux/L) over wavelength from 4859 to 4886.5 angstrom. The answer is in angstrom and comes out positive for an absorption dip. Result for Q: 1.6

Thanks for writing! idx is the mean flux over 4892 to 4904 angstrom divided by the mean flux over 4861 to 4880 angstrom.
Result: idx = 1.13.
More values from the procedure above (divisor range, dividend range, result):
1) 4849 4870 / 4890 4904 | 1.11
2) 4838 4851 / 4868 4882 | 0.96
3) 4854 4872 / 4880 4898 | 1.06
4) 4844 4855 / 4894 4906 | 1.14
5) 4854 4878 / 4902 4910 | 1.05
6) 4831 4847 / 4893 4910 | 1.04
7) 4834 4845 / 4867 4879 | 0.92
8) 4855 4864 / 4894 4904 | 1.12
